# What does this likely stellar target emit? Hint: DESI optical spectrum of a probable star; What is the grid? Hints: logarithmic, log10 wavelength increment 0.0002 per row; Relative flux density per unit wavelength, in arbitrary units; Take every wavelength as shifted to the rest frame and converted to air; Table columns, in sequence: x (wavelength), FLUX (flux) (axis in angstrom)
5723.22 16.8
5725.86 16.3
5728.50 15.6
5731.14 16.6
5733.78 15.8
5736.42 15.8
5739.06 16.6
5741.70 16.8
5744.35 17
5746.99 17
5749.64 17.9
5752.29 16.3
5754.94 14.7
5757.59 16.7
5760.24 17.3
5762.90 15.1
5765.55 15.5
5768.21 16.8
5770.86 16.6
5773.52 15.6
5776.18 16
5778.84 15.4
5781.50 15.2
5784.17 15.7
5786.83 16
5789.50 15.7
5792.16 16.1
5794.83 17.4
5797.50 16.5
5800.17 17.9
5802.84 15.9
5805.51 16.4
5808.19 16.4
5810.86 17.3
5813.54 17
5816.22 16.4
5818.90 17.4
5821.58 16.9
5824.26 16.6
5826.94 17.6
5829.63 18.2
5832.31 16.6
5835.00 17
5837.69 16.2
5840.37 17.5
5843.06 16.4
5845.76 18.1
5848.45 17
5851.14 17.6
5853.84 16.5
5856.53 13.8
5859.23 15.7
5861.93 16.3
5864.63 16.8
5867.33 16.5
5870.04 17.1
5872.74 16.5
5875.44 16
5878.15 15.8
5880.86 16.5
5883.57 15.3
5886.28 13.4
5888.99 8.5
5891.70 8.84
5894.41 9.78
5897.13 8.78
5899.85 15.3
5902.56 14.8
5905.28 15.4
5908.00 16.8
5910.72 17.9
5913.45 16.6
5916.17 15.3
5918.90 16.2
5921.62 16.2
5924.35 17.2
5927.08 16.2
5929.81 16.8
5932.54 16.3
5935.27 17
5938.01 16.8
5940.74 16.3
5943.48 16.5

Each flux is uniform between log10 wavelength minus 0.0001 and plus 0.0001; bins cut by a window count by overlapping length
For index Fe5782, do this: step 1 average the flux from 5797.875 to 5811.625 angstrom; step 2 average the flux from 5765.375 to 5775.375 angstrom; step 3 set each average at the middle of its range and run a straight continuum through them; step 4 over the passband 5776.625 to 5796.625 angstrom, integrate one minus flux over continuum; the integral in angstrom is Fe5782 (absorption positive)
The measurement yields 0.6 angstrom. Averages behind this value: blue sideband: 16.2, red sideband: 16.7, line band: 15.9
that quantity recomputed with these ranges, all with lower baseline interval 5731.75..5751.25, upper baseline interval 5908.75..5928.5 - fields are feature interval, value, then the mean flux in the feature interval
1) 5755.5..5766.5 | 0.4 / 16.1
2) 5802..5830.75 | -0.5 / 16.9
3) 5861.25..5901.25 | 6.1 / 14.1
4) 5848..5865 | 0.4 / 16.2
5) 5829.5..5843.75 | -0.3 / 16.9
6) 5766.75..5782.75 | 0.7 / 15.9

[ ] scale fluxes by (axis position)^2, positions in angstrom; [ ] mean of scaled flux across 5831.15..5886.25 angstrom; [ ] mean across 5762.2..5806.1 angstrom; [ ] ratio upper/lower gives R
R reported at 1.04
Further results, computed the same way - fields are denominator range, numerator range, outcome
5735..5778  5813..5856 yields 1.07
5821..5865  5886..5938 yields 0.90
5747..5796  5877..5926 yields 0.93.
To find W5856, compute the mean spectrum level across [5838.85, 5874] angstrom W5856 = 16.6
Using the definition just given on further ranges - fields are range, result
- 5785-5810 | 16.5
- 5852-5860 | 15.4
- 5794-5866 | 16.8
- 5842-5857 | 16.7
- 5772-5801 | 16.1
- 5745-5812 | 16.3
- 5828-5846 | 17.1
